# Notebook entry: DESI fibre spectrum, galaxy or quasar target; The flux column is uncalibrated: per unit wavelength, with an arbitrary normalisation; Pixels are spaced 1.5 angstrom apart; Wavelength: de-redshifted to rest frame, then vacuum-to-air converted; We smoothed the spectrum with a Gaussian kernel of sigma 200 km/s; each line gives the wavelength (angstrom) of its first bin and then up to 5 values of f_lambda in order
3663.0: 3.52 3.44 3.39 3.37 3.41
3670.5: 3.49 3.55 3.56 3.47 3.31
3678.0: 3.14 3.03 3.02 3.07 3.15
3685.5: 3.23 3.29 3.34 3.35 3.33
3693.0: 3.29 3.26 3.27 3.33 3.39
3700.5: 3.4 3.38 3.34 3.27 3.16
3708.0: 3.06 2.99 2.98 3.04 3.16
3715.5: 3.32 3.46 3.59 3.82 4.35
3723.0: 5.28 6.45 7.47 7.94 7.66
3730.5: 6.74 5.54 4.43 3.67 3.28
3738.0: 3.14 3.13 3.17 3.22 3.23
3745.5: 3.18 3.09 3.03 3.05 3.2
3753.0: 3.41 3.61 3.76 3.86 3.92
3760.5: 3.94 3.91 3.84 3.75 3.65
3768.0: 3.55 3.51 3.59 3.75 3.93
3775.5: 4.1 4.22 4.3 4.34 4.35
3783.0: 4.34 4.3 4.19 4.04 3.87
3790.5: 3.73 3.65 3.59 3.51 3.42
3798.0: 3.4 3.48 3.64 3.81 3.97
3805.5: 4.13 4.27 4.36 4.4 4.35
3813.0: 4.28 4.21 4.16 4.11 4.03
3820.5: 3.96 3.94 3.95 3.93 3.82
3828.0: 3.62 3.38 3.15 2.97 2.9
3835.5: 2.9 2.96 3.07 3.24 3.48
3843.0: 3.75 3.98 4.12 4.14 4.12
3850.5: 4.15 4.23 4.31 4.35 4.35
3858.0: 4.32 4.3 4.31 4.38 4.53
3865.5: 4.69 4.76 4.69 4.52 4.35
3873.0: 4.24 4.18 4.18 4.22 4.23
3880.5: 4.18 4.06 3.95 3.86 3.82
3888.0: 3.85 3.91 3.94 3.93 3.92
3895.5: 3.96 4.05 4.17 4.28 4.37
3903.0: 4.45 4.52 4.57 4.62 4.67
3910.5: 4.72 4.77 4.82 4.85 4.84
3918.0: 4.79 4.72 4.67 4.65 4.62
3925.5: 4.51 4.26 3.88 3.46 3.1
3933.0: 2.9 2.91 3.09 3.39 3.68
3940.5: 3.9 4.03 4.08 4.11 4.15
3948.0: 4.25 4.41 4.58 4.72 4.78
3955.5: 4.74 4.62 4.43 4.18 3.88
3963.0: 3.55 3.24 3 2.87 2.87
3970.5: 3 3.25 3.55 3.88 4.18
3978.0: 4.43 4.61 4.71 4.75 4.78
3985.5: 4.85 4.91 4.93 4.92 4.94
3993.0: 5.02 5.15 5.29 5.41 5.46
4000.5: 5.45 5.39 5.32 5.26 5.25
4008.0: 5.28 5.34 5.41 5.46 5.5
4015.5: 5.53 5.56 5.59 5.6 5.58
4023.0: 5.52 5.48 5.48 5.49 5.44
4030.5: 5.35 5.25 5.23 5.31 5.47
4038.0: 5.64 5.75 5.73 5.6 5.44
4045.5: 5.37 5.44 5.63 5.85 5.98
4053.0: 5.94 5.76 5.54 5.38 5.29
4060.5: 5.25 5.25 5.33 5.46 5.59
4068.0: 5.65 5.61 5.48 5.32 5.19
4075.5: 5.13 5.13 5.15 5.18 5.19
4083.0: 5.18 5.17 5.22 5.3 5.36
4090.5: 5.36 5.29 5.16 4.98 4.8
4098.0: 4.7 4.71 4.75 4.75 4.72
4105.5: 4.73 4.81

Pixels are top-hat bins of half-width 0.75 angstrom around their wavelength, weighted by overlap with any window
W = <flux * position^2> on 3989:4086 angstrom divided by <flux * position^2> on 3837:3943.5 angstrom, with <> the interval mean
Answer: 1.4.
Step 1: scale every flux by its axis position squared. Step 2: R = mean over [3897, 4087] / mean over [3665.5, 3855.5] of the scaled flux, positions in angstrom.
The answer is 1.4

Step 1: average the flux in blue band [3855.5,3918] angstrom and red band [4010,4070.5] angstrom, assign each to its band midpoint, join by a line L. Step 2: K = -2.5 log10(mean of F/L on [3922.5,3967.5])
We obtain 0.210 mag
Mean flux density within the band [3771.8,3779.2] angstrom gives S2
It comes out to 4.06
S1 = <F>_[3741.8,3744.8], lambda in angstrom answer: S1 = 3.22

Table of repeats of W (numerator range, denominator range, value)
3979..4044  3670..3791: 1.61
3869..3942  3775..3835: 1.12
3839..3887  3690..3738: 1.10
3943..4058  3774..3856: 1.40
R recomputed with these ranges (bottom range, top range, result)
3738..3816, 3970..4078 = 1.57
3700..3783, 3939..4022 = 1.32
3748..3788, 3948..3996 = 1.24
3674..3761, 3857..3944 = 1.23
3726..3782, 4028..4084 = 1.57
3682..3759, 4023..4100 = 1.68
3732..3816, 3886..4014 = 1.26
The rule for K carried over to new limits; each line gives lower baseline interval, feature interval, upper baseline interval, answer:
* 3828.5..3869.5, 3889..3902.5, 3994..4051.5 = 0.07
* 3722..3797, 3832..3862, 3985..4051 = 0.19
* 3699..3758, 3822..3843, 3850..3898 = 0.22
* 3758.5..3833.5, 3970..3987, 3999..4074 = 0.20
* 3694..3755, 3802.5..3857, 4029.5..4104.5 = 0.13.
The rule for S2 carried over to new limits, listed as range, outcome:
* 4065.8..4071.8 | 5.58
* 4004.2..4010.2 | 5.28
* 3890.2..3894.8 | 3.93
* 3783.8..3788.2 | 4.18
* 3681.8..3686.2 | 3.15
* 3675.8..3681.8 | 3.12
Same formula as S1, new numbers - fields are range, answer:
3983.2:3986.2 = 4.81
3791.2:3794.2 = 3.62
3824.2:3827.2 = 3.88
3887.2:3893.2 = 3.91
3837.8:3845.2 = 3.5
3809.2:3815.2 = 4.31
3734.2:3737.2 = 3.49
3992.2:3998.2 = 5.21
